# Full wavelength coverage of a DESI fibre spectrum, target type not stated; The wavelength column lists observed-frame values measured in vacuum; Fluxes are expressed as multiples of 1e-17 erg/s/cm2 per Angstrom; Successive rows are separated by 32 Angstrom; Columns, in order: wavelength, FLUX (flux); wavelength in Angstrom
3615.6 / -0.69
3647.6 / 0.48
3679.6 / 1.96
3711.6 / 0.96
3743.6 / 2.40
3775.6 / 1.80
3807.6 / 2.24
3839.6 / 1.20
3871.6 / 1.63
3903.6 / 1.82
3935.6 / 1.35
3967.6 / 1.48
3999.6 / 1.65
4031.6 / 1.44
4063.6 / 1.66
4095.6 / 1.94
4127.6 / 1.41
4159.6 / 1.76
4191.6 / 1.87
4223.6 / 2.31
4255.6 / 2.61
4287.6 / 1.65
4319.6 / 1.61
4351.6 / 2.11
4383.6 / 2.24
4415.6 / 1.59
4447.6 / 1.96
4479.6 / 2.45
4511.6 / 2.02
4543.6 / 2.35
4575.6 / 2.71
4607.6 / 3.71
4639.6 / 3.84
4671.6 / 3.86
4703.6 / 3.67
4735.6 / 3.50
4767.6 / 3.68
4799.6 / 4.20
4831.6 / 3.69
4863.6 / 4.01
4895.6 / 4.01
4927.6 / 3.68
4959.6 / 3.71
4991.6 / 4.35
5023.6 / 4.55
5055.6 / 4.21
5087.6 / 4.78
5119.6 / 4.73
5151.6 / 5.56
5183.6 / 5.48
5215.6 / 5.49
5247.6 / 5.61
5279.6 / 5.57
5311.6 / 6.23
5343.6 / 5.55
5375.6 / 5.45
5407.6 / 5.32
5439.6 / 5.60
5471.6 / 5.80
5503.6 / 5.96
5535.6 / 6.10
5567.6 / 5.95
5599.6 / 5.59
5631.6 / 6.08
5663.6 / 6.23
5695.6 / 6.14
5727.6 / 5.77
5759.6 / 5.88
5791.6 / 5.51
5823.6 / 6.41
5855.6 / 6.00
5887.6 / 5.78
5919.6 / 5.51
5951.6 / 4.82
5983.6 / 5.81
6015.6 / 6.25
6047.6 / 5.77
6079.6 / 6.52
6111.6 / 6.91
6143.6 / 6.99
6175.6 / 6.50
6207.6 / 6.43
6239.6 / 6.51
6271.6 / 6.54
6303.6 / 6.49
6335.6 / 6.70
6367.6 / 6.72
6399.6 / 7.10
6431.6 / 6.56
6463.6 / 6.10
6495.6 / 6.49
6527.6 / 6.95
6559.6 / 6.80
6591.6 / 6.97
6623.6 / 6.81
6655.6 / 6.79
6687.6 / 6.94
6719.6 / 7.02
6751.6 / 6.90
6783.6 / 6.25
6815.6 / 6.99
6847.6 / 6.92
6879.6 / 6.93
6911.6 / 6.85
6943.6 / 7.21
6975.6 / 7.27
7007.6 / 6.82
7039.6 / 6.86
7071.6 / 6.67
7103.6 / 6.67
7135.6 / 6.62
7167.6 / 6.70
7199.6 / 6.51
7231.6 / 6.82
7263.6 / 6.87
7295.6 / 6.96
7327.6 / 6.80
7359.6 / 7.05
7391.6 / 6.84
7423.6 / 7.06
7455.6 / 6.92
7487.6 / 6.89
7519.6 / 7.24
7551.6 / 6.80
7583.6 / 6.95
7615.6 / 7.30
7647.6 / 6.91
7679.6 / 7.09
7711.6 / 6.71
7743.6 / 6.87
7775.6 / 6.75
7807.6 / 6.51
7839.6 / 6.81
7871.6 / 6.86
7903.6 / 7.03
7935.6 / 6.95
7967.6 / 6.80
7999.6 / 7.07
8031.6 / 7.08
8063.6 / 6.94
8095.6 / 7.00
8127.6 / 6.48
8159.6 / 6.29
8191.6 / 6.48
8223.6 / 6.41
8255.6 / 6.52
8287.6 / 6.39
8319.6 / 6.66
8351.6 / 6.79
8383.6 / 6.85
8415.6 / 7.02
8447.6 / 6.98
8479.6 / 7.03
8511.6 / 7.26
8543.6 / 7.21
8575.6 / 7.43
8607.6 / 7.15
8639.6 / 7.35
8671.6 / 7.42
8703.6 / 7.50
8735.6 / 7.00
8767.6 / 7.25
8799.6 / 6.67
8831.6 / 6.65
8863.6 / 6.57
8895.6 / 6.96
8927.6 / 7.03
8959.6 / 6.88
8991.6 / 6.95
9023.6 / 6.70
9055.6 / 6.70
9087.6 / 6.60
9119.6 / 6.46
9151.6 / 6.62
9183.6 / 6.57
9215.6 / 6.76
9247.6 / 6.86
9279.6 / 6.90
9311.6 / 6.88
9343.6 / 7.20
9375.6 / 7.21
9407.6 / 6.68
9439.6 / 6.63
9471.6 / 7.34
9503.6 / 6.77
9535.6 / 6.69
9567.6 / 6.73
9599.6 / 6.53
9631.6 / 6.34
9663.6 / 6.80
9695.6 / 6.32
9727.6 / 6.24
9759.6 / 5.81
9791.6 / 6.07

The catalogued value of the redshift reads 0.15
